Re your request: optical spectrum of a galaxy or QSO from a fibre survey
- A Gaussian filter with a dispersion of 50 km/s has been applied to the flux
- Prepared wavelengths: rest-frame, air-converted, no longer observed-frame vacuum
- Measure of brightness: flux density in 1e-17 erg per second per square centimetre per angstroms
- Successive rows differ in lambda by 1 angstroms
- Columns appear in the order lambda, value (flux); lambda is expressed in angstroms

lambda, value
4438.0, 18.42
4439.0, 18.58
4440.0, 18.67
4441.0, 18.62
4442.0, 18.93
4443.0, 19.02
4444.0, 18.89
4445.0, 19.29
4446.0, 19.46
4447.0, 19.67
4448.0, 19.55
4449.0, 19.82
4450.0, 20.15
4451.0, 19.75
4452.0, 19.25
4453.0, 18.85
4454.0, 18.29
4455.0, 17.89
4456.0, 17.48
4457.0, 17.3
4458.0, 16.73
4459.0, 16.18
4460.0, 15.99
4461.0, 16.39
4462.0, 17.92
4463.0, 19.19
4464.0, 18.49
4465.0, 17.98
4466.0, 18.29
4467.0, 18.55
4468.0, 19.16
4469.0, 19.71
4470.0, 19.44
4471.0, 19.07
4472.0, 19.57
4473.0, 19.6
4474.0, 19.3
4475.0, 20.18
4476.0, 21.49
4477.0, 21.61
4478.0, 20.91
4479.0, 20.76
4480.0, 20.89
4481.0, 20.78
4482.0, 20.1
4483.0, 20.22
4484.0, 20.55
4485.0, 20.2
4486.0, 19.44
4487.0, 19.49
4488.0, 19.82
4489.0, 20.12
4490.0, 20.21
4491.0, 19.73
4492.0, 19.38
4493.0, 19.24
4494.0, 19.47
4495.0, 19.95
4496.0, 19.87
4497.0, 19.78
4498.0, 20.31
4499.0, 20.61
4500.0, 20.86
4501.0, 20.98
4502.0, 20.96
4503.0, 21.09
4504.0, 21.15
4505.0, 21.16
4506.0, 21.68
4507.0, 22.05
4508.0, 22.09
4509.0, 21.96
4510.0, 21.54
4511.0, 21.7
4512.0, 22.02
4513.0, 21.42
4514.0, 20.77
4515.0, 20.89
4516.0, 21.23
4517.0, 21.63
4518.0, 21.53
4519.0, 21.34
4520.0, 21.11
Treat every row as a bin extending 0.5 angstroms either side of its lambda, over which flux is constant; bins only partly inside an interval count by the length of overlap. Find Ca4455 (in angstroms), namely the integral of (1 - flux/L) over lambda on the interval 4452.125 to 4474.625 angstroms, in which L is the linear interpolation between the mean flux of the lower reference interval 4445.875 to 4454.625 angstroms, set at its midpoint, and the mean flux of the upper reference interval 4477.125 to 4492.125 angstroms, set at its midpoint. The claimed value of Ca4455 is 1.7 angstroms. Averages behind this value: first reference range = 19.4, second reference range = 20.2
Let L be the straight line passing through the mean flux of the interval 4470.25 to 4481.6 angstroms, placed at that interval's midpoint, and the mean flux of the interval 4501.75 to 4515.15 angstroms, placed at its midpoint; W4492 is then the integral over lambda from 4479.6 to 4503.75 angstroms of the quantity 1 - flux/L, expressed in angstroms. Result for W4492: 0.8 angstroms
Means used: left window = 20.4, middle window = 20.2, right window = 21.5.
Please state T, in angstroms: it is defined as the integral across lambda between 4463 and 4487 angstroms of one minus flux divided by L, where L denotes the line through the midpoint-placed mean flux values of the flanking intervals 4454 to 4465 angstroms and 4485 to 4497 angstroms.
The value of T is -1.6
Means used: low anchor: 17.4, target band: 19.8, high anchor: 19.7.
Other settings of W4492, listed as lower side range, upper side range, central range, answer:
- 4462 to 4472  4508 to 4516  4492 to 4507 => 0.2 angstroms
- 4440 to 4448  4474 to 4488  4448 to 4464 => 1.1 angstroms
